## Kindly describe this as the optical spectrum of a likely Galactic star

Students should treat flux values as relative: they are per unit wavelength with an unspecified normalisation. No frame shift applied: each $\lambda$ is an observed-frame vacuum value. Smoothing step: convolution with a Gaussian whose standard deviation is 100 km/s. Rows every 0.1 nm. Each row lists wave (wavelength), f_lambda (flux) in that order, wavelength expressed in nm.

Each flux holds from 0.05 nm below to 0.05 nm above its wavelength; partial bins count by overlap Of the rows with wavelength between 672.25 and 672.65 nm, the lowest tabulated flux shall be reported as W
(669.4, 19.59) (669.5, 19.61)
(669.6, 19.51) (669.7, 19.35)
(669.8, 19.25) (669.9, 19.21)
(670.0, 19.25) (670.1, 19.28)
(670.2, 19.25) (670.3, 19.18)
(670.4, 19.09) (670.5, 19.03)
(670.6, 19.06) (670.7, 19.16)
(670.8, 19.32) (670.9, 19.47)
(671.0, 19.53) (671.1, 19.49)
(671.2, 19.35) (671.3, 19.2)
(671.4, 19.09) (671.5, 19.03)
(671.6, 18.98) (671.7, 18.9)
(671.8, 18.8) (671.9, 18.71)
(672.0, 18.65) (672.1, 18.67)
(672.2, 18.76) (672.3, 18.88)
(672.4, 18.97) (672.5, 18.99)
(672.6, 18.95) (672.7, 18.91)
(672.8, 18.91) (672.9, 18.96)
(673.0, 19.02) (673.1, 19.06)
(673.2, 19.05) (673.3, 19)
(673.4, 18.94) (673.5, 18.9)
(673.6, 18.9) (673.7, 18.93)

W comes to 18.88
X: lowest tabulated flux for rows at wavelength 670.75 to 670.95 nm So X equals 19.32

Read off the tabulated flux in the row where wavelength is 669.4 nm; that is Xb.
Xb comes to 19.59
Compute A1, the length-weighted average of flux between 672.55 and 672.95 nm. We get 18.9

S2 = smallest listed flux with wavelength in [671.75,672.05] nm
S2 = 18.65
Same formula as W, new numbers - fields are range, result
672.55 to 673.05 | 18.91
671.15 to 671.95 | 18.71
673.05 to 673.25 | 19.05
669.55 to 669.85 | 19.25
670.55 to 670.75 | 19.06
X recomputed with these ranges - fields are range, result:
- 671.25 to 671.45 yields 19.09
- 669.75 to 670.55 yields 19.03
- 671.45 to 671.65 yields 18.98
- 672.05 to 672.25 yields 18.67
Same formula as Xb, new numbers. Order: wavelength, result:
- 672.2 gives 18.76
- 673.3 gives 19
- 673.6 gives 18.9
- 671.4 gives 19.09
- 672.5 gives 18.99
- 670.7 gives 19.16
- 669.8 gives 19.25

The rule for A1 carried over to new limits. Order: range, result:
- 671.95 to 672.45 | 18.8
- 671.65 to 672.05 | 18.8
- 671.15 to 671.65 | 19.1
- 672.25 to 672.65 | 18.9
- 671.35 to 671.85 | 19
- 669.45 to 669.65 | 19.6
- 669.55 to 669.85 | 19.4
